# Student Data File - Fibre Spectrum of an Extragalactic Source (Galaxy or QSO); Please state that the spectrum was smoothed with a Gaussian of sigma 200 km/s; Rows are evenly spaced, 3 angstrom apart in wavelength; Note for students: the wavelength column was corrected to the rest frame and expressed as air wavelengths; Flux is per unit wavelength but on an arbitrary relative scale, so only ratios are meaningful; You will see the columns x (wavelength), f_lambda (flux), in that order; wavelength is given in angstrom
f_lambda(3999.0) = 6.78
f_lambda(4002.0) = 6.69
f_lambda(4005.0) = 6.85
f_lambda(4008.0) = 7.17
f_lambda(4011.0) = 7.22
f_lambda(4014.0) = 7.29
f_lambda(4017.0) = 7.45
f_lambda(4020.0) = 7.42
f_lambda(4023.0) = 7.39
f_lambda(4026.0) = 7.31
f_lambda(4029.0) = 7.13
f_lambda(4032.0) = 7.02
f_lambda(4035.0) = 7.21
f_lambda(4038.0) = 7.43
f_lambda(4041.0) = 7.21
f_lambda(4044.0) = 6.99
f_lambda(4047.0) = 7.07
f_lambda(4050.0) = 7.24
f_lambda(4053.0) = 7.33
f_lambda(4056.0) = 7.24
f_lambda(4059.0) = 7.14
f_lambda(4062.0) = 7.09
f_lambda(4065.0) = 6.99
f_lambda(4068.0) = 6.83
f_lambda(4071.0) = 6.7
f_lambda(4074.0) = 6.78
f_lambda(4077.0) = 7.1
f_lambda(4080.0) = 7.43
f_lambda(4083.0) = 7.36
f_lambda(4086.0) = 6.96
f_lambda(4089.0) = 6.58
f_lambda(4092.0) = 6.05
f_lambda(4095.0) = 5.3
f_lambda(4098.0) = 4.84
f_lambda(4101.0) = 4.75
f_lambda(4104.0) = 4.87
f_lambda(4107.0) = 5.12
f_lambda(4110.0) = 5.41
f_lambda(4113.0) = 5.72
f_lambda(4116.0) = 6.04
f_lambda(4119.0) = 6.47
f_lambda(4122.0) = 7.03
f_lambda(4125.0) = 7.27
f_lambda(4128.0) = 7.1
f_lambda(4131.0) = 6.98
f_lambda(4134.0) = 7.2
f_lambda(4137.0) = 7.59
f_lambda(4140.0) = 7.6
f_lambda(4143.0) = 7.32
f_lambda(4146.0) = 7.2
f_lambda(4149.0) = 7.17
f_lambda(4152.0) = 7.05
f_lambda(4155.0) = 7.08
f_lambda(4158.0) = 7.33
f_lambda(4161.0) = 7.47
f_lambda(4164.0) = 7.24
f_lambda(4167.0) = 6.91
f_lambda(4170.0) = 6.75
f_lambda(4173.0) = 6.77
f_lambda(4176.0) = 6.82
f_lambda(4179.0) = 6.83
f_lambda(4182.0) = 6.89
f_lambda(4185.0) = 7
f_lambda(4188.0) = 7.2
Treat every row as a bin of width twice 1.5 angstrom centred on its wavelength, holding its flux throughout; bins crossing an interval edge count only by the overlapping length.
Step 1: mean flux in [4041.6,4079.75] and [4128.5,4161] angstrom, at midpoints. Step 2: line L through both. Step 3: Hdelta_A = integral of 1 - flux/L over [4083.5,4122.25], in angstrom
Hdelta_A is 7.5 angstrom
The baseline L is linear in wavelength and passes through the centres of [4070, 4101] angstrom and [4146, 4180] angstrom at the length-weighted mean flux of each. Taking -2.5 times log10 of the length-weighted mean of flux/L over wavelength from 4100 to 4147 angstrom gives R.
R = 0.04 mag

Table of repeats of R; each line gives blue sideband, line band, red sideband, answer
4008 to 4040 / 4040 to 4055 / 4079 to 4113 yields -0.06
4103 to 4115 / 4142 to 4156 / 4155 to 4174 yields -0.09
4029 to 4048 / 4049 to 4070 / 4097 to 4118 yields -0.08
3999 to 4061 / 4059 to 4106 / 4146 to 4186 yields 0.12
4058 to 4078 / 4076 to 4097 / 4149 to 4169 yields 0.06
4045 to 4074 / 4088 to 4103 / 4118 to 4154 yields 0.29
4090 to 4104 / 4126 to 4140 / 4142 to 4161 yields -0.11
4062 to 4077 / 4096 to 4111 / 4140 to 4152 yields 0.37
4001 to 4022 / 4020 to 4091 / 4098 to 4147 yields -0.04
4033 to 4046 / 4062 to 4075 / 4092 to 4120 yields -0.07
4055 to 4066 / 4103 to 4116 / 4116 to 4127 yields 0.26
